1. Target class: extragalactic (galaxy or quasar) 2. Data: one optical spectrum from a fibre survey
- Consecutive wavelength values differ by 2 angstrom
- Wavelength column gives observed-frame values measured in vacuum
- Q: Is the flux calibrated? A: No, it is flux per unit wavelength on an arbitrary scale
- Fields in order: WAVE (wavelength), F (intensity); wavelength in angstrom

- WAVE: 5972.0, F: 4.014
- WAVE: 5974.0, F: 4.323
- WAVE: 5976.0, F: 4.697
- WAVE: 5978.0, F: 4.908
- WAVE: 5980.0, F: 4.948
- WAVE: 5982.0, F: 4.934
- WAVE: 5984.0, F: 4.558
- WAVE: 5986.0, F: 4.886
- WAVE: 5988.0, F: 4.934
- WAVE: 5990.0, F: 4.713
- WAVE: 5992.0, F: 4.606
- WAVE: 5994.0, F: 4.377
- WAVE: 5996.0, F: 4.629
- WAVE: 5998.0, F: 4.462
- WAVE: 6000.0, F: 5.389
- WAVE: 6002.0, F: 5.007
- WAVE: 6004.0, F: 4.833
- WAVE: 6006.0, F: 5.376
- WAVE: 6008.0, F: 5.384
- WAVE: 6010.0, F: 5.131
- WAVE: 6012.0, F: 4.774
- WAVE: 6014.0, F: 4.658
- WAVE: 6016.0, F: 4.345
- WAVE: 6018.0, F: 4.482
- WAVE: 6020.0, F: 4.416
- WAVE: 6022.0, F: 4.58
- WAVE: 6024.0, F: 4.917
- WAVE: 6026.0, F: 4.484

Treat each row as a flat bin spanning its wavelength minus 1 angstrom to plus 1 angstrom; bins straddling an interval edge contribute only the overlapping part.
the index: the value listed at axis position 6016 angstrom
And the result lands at 4.345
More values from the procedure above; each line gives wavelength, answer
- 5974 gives 4.323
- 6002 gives 5.007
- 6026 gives 4.484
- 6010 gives 5.131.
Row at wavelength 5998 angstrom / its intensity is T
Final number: 4.462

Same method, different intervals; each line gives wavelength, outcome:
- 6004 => 4.833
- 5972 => 4.014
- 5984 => 4.558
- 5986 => 4.886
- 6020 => 4.416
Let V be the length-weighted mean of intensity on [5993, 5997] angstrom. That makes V 4.5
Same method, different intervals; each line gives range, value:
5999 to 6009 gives 5.2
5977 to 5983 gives 4.93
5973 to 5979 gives 4.64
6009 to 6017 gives 4.73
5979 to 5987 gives 4.83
